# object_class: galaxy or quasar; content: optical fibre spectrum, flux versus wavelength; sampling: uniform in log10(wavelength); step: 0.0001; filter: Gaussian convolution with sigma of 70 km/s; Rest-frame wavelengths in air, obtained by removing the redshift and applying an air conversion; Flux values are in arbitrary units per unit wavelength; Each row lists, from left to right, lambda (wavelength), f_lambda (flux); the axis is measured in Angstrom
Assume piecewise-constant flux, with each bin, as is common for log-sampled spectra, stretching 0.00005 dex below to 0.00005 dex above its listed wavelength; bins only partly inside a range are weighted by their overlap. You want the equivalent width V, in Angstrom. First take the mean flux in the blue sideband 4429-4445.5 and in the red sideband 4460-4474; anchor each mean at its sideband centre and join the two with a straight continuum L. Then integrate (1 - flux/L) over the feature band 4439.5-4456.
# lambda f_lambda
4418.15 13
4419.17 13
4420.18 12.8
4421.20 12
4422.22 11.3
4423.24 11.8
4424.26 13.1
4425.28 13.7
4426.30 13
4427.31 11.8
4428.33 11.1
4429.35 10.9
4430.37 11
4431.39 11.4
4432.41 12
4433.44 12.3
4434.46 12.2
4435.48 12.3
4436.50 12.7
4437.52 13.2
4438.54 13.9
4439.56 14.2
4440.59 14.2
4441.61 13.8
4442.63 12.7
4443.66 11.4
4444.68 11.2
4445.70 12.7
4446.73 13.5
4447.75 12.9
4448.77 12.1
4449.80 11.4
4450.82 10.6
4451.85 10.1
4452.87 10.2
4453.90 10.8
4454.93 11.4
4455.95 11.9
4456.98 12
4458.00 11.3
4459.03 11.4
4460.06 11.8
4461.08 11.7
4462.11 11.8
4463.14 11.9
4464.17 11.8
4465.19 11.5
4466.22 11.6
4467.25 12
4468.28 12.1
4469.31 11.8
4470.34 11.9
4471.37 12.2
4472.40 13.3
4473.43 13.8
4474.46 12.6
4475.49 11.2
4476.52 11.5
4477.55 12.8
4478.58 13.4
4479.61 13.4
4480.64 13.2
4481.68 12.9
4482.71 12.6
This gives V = 0.5 Angstrom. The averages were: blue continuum 12.5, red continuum 12.1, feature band 12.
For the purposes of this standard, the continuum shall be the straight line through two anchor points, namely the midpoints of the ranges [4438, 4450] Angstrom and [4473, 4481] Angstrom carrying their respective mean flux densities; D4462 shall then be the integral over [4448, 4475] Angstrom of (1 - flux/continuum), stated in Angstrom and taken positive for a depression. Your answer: 2.22 Angstrom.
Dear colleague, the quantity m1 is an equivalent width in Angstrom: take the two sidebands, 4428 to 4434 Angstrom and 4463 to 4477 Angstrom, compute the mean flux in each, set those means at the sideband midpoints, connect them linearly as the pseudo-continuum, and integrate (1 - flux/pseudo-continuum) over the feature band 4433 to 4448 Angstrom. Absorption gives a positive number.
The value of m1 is -1.65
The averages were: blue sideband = 11.5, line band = 12.9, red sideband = 12.1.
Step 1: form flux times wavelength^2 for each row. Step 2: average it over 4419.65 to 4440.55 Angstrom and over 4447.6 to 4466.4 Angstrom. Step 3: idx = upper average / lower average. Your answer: 0.9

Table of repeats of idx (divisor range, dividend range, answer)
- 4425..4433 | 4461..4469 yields 1.02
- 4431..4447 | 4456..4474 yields 0.95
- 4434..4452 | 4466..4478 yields 0.99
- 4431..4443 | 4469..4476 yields 0.98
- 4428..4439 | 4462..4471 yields 0.99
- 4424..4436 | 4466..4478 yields 1.04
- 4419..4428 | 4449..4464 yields 0.92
